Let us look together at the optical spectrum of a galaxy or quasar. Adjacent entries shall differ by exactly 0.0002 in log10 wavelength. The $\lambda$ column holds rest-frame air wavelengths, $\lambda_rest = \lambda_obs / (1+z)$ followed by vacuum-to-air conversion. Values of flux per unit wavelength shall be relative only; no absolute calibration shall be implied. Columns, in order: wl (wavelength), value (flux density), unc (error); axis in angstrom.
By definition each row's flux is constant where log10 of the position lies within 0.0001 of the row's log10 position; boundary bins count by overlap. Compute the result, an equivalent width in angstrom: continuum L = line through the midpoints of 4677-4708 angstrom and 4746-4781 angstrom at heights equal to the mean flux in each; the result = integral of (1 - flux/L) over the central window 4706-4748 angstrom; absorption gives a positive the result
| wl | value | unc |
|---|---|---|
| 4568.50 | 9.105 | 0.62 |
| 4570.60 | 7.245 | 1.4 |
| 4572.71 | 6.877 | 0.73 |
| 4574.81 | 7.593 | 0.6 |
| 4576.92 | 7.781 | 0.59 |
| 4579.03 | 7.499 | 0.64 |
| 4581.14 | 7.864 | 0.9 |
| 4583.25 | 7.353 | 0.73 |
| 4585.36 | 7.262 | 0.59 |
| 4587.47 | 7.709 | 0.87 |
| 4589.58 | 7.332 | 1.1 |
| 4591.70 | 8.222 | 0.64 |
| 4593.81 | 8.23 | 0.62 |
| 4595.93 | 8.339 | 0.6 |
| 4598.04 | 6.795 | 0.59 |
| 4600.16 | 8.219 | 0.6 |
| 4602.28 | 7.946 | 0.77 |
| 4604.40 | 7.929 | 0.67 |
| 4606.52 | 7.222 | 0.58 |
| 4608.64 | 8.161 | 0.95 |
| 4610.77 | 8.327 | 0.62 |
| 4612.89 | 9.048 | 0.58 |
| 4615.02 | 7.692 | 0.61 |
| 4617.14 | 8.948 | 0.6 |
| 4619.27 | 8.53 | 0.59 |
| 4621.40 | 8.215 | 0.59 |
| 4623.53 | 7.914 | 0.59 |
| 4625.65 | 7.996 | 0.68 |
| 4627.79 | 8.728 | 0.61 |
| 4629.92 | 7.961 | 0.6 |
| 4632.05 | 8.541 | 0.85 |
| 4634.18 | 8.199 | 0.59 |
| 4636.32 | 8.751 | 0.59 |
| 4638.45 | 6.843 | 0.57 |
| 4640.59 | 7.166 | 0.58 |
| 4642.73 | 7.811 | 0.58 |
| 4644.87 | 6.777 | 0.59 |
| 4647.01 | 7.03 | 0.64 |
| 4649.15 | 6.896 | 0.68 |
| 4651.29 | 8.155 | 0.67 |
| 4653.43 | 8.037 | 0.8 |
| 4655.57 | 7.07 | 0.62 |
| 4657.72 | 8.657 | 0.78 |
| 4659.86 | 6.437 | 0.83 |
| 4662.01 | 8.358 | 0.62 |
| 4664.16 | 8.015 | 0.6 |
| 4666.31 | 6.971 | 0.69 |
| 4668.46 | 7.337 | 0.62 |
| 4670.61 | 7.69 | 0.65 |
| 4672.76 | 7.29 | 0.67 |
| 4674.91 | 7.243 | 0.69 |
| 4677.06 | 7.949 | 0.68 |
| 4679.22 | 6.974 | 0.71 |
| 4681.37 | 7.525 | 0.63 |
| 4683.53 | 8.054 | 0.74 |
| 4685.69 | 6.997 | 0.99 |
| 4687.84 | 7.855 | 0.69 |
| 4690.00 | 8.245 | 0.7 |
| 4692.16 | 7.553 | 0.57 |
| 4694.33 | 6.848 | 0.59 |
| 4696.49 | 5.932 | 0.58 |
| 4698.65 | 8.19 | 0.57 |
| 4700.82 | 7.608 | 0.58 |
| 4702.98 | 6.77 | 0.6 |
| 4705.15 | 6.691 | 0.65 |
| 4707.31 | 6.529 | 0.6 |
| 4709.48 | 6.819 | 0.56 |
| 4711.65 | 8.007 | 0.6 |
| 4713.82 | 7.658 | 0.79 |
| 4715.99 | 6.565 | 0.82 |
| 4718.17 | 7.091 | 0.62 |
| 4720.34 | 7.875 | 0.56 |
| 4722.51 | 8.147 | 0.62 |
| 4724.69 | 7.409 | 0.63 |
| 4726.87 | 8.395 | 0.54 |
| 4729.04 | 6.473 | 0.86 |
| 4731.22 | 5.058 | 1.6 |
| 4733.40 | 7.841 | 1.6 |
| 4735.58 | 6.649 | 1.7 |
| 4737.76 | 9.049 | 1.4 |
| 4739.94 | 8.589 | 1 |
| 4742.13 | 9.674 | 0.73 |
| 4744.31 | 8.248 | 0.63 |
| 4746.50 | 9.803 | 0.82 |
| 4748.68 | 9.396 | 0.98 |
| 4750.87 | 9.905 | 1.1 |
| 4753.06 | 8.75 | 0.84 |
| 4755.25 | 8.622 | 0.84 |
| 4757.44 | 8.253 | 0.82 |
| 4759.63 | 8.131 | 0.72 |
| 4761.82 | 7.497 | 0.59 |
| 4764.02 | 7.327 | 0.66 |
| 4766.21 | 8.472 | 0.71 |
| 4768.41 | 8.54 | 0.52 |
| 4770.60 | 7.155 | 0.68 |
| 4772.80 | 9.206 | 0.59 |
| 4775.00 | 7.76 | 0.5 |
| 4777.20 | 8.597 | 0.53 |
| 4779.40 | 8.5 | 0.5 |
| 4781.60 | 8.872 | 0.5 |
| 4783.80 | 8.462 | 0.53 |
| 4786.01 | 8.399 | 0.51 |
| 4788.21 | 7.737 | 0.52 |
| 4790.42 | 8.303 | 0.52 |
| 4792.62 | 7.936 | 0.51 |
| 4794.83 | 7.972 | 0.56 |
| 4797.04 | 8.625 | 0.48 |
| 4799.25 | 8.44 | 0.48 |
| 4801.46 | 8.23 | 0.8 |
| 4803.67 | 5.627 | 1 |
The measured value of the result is 1.0 angstrom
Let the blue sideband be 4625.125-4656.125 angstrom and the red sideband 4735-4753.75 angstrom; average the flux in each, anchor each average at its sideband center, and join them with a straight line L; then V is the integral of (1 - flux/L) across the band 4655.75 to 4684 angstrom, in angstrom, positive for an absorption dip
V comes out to 1.85 angstrom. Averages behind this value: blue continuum 7.74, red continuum 8.96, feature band 7.55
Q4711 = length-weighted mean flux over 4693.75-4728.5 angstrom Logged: 7.28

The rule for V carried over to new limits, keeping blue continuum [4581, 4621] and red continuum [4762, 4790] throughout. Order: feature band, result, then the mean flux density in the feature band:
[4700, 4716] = 2.0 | 7.11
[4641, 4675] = 2.4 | 7.49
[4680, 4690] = 0.5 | 7.66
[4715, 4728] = 0.9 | 7.58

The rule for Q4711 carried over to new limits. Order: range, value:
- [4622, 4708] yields 7.55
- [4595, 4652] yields 7.93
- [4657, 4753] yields 7.65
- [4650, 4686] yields 7.58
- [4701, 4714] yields 7.08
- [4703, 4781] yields 7.95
